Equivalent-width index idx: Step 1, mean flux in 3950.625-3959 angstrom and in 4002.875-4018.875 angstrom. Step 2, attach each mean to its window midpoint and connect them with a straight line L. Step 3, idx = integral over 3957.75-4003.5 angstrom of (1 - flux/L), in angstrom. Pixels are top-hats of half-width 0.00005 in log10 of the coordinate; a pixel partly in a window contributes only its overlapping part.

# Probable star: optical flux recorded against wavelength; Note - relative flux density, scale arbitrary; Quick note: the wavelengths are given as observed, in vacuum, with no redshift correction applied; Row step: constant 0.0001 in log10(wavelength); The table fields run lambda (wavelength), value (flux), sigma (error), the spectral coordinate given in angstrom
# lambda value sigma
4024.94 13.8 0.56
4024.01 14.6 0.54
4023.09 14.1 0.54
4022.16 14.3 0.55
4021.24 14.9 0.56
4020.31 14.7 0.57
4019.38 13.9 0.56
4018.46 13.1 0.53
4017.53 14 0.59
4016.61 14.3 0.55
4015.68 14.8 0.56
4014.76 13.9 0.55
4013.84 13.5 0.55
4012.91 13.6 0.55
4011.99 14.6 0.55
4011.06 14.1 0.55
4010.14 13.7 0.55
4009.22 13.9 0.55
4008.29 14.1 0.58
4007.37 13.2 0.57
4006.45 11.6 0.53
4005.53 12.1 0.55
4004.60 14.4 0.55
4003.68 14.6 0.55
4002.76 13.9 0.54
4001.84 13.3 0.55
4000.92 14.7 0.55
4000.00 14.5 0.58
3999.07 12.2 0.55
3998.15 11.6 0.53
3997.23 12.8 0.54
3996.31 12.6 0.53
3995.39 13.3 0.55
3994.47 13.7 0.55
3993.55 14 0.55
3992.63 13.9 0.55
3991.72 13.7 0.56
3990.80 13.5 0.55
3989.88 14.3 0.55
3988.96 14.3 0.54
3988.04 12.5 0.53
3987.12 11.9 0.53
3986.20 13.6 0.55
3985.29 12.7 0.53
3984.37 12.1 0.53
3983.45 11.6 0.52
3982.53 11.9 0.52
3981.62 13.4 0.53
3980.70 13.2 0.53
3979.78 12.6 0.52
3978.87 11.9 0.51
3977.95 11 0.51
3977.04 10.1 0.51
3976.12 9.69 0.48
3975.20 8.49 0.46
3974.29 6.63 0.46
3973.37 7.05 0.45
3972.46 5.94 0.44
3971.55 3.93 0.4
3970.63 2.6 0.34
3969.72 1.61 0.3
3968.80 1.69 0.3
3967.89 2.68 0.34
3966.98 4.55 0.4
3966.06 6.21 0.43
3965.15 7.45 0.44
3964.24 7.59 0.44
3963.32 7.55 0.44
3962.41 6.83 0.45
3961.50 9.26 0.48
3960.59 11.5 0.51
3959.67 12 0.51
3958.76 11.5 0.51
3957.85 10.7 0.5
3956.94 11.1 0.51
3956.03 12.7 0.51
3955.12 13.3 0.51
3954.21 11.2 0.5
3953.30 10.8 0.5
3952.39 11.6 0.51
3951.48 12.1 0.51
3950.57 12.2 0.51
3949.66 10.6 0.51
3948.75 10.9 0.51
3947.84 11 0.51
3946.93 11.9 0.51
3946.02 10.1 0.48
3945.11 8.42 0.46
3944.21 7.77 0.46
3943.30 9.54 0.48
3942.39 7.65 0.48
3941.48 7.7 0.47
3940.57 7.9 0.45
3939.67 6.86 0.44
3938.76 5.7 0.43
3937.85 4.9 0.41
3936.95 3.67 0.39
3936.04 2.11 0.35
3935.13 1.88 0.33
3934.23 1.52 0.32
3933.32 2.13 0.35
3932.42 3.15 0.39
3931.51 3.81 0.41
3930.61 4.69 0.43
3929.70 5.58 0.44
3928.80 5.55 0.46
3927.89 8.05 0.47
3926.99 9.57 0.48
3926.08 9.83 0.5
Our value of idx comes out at 8.27 angstrom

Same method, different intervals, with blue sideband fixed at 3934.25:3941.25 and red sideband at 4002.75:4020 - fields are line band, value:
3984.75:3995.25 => -2.2 angstrom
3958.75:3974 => 3.1 angstrom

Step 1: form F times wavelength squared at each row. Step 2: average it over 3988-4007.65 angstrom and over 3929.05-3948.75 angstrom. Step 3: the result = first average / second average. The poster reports 2.22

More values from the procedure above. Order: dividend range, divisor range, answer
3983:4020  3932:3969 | 1.70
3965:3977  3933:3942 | 1.22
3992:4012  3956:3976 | 1.91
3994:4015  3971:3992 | 1.23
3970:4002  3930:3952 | 1.68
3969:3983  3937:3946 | 1.18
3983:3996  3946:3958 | 1.17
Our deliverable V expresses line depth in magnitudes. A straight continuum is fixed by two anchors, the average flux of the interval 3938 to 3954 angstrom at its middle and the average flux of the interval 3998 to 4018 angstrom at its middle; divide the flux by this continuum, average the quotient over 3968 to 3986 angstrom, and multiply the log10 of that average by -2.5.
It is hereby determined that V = 0.31 mag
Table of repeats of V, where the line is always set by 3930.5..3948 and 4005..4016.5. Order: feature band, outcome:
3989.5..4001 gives -0.12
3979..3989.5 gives -0.17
